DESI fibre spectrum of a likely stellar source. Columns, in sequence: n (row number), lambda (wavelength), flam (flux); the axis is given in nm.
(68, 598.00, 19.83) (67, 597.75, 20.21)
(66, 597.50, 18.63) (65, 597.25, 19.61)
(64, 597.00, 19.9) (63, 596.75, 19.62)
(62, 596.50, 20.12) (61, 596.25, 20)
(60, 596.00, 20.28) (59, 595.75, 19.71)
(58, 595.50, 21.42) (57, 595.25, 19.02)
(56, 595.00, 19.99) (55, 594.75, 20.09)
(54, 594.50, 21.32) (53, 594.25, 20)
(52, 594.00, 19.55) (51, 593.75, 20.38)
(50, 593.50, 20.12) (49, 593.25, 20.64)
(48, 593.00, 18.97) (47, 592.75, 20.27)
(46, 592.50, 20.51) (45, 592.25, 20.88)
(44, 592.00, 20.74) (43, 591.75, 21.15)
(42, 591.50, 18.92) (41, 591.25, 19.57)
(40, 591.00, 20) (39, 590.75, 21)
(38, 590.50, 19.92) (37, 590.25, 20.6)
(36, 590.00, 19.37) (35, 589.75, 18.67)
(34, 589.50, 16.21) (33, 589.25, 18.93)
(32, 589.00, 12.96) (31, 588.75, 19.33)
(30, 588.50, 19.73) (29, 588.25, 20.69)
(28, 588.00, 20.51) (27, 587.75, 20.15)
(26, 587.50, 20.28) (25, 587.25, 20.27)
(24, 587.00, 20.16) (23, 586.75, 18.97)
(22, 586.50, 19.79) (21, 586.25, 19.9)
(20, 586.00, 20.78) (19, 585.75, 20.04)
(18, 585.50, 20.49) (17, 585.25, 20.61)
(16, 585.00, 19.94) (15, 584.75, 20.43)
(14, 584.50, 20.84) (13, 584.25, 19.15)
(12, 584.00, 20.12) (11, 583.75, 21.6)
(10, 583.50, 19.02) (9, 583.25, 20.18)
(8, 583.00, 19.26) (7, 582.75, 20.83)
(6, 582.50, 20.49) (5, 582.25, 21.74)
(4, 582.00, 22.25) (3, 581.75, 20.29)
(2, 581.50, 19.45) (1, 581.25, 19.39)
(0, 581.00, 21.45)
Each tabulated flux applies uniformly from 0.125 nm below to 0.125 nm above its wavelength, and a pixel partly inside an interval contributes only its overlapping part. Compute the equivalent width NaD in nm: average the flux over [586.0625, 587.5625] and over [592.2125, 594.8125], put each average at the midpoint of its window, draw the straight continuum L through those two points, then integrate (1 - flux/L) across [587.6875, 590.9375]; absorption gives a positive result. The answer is 0.15 nm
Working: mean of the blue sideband 19.9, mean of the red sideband 20.2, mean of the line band 19.1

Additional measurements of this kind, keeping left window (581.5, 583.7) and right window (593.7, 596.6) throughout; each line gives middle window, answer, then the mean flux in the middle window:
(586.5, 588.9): 0.05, 19.9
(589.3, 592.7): 0.08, 19.8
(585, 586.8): 0.02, 20.1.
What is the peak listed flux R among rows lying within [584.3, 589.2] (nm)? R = 20.84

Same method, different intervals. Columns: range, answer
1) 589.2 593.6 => 21.15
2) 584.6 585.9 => 20.61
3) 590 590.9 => 21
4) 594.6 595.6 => 21.42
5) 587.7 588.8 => 20.69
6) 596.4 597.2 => 20.12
